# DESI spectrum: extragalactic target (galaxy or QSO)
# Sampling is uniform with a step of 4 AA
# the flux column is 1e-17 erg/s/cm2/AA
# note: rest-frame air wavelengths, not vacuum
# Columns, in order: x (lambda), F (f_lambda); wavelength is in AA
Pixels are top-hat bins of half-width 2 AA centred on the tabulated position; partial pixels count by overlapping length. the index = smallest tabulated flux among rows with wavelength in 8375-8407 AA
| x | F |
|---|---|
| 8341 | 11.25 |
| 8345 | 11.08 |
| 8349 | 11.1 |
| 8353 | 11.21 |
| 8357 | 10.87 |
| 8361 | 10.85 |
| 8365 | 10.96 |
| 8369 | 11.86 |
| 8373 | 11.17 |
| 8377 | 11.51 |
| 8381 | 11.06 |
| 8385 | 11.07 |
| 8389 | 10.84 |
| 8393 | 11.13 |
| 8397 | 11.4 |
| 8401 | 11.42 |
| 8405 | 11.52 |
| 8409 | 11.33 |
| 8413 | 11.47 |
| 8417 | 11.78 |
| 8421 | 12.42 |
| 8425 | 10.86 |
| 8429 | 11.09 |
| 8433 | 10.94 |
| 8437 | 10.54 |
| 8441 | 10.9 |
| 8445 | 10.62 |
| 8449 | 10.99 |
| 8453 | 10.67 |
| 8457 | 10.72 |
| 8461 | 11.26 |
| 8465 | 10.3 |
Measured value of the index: 10.84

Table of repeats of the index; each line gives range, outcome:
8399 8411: 11.33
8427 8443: 10.54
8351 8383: 10.85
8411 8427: 10.86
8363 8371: 10.96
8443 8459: 10.62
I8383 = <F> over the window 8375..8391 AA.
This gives 11.1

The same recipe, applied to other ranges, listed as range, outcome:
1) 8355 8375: 11.1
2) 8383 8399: 11.1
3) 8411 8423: 11.9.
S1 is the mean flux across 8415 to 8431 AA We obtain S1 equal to 11.5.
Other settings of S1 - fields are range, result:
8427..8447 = 10.8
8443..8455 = 10.8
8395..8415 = 11.4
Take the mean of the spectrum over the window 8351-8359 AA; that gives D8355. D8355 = 11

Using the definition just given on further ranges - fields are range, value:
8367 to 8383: 11.4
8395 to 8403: 11.4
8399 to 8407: 11.5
